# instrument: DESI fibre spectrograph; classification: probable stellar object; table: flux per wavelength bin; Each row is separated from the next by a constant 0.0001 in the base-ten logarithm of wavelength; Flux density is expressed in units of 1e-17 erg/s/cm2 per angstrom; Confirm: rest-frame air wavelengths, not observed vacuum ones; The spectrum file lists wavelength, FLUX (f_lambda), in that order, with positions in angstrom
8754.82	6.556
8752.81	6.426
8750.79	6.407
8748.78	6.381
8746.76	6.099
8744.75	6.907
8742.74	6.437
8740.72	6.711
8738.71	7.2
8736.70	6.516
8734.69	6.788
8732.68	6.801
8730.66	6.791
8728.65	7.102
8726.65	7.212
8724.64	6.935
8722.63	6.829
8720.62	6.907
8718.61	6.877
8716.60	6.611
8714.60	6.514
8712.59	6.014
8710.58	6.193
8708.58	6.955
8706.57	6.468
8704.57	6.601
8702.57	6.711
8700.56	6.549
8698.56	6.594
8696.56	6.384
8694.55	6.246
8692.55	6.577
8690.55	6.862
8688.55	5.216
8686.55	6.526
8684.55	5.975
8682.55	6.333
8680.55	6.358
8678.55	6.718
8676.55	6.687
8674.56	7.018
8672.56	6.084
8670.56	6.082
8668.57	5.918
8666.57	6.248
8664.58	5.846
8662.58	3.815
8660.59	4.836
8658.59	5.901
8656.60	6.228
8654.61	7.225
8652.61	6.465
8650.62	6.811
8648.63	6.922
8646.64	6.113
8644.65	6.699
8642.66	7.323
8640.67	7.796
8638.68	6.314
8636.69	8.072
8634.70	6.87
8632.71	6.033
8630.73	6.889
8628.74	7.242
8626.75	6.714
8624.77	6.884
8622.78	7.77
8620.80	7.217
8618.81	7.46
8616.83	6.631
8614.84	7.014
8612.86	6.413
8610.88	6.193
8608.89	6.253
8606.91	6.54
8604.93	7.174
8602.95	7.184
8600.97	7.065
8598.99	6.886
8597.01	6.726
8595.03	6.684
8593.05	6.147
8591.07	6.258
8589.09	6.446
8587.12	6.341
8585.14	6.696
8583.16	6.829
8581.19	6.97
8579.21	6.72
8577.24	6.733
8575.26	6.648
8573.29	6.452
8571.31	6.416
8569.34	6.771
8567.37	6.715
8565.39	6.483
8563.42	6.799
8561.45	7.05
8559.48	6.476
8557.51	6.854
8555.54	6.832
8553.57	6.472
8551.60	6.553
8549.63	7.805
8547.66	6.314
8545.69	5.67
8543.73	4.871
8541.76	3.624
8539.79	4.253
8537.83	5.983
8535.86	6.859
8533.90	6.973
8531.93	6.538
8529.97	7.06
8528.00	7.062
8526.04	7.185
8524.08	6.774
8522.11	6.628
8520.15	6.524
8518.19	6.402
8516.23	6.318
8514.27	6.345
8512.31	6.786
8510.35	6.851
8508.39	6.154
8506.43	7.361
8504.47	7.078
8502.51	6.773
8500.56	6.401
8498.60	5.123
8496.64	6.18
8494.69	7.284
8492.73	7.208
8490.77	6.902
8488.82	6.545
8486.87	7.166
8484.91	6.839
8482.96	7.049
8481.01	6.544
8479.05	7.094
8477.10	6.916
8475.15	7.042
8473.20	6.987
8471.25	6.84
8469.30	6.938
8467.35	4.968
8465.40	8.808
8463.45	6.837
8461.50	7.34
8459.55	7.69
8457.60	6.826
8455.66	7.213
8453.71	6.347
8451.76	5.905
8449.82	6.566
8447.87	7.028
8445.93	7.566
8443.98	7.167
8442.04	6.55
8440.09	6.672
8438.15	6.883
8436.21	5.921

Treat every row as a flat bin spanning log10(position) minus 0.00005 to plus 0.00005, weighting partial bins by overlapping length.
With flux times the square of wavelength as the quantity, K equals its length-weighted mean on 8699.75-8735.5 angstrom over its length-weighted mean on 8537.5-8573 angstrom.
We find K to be 1.1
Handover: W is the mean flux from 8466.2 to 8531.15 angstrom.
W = 6.71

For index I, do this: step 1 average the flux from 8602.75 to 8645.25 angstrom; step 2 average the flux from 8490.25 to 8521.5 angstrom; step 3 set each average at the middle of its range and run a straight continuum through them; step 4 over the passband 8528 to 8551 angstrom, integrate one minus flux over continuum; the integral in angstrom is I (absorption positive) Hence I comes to 2.2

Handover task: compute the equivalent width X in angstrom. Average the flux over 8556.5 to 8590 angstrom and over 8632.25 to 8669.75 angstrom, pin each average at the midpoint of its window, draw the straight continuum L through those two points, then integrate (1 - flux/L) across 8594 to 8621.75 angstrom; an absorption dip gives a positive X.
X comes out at -1.1 angstrom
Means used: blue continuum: 6.67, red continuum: 6.39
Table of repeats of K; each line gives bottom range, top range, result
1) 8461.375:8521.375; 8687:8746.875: 1.03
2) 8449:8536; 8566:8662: 1.02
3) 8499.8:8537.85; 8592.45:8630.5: 1.04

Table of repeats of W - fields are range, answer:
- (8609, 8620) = 6.71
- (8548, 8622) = 6.73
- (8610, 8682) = 6.58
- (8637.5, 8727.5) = 6.44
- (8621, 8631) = 7.12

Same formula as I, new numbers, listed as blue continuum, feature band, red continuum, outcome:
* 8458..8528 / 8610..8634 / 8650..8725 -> -1.4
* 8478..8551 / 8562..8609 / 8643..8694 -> -2.2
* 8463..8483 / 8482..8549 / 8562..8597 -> 3.3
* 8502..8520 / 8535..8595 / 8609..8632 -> 3.7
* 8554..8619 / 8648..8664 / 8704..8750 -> 1.6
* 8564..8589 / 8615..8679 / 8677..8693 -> -1.5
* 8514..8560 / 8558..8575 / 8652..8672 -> -1.1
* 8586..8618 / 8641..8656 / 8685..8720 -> -0.6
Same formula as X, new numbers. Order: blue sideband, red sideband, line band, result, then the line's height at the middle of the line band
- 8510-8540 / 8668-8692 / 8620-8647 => -2.6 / 6.41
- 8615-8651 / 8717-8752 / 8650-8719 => 5.8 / 6.87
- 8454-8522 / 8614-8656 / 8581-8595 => 0.8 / 6.91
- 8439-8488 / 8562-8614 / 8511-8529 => 0.3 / 6.79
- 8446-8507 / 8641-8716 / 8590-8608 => -0.6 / 6.54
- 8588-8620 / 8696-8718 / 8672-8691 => 0.6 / 6.56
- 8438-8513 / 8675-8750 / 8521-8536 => -0.2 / 6.78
